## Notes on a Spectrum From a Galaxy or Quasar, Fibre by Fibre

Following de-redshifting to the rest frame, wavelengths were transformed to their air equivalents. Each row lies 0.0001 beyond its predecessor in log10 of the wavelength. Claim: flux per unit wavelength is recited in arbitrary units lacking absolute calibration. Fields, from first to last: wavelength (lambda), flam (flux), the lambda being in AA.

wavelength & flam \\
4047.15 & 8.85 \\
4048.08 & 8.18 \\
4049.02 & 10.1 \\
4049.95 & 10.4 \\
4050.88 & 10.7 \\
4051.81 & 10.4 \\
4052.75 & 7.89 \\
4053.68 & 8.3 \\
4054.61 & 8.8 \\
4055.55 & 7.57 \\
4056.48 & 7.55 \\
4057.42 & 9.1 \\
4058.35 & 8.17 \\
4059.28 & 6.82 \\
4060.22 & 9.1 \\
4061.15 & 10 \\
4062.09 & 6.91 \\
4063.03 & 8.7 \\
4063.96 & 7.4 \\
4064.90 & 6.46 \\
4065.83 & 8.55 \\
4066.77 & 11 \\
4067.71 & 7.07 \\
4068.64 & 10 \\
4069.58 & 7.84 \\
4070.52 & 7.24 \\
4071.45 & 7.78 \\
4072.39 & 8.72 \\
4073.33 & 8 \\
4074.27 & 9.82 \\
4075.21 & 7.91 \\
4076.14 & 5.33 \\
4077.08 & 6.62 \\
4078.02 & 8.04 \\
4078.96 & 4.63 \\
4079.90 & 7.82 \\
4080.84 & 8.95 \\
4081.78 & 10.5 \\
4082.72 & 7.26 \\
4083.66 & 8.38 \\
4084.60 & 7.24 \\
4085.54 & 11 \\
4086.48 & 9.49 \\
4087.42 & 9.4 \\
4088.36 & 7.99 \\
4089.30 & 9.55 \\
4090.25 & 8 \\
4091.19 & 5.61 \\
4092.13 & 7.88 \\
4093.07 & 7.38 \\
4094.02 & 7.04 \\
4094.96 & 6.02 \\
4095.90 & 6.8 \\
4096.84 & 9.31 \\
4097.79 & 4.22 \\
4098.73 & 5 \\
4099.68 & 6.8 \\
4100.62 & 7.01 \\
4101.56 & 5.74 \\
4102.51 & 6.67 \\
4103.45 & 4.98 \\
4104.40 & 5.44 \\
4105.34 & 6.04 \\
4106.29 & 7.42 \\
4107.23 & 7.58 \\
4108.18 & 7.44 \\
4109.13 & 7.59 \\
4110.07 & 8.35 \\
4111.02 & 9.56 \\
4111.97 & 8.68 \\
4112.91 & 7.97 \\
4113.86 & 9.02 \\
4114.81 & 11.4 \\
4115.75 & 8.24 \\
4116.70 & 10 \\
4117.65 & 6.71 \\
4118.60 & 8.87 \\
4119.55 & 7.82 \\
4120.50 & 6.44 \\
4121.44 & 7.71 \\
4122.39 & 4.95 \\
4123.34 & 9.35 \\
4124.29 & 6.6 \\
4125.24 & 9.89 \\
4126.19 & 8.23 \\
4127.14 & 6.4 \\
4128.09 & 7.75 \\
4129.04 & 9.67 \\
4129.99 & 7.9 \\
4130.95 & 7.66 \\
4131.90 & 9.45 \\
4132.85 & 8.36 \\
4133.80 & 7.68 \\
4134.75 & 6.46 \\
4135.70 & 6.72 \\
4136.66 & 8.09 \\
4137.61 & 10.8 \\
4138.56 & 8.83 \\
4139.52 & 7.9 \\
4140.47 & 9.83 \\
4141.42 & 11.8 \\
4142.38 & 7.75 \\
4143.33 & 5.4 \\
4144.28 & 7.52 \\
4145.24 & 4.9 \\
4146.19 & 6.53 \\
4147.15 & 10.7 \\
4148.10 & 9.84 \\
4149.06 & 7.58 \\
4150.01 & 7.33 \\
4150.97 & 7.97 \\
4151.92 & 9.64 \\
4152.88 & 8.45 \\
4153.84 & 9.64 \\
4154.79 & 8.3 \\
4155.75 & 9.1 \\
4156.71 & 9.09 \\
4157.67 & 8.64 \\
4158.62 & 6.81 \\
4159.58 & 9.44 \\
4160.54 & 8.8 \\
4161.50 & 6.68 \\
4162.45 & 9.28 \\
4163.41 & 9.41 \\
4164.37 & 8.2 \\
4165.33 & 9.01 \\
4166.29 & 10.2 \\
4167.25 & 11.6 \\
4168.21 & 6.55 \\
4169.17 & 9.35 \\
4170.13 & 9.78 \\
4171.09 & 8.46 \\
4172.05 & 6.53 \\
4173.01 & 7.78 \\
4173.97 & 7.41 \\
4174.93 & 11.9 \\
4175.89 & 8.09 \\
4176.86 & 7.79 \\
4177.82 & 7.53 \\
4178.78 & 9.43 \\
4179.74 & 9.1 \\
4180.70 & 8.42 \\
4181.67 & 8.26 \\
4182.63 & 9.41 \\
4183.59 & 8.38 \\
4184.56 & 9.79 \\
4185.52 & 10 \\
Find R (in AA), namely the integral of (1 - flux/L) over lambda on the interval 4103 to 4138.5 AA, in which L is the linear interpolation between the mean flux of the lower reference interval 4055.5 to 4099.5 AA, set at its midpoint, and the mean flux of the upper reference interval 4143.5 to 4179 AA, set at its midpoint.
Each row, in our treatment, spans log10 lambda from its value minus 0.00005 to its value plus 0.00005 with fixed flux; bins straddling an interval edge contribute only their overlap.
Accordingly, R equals 1.14 AA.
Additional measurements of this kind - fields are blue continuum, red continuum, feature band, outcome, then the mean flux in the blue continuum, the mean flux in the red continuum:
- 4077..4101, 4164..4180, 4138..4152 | 0.29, 7.63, 8.75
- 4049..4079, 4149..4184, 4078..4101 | 2.01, 8.29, 8.65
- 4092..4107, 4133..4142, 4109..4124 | -1.74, 6.47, 8.66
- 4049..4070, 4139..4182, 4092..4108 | 3.81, 8.62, 8.53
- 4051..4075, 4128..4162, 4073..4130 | 4.52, 8.39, 8.31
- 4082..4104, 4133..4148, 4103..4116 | -0.34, 7.37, 8.11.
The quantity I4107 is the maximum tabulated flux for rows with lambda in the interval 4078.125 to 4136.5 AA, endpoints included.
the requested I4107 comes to 11.4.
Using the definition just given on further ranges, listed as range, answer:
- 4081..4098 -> 11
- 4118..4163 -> 11.8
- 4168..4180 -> 11.9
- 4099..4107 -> 7.42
